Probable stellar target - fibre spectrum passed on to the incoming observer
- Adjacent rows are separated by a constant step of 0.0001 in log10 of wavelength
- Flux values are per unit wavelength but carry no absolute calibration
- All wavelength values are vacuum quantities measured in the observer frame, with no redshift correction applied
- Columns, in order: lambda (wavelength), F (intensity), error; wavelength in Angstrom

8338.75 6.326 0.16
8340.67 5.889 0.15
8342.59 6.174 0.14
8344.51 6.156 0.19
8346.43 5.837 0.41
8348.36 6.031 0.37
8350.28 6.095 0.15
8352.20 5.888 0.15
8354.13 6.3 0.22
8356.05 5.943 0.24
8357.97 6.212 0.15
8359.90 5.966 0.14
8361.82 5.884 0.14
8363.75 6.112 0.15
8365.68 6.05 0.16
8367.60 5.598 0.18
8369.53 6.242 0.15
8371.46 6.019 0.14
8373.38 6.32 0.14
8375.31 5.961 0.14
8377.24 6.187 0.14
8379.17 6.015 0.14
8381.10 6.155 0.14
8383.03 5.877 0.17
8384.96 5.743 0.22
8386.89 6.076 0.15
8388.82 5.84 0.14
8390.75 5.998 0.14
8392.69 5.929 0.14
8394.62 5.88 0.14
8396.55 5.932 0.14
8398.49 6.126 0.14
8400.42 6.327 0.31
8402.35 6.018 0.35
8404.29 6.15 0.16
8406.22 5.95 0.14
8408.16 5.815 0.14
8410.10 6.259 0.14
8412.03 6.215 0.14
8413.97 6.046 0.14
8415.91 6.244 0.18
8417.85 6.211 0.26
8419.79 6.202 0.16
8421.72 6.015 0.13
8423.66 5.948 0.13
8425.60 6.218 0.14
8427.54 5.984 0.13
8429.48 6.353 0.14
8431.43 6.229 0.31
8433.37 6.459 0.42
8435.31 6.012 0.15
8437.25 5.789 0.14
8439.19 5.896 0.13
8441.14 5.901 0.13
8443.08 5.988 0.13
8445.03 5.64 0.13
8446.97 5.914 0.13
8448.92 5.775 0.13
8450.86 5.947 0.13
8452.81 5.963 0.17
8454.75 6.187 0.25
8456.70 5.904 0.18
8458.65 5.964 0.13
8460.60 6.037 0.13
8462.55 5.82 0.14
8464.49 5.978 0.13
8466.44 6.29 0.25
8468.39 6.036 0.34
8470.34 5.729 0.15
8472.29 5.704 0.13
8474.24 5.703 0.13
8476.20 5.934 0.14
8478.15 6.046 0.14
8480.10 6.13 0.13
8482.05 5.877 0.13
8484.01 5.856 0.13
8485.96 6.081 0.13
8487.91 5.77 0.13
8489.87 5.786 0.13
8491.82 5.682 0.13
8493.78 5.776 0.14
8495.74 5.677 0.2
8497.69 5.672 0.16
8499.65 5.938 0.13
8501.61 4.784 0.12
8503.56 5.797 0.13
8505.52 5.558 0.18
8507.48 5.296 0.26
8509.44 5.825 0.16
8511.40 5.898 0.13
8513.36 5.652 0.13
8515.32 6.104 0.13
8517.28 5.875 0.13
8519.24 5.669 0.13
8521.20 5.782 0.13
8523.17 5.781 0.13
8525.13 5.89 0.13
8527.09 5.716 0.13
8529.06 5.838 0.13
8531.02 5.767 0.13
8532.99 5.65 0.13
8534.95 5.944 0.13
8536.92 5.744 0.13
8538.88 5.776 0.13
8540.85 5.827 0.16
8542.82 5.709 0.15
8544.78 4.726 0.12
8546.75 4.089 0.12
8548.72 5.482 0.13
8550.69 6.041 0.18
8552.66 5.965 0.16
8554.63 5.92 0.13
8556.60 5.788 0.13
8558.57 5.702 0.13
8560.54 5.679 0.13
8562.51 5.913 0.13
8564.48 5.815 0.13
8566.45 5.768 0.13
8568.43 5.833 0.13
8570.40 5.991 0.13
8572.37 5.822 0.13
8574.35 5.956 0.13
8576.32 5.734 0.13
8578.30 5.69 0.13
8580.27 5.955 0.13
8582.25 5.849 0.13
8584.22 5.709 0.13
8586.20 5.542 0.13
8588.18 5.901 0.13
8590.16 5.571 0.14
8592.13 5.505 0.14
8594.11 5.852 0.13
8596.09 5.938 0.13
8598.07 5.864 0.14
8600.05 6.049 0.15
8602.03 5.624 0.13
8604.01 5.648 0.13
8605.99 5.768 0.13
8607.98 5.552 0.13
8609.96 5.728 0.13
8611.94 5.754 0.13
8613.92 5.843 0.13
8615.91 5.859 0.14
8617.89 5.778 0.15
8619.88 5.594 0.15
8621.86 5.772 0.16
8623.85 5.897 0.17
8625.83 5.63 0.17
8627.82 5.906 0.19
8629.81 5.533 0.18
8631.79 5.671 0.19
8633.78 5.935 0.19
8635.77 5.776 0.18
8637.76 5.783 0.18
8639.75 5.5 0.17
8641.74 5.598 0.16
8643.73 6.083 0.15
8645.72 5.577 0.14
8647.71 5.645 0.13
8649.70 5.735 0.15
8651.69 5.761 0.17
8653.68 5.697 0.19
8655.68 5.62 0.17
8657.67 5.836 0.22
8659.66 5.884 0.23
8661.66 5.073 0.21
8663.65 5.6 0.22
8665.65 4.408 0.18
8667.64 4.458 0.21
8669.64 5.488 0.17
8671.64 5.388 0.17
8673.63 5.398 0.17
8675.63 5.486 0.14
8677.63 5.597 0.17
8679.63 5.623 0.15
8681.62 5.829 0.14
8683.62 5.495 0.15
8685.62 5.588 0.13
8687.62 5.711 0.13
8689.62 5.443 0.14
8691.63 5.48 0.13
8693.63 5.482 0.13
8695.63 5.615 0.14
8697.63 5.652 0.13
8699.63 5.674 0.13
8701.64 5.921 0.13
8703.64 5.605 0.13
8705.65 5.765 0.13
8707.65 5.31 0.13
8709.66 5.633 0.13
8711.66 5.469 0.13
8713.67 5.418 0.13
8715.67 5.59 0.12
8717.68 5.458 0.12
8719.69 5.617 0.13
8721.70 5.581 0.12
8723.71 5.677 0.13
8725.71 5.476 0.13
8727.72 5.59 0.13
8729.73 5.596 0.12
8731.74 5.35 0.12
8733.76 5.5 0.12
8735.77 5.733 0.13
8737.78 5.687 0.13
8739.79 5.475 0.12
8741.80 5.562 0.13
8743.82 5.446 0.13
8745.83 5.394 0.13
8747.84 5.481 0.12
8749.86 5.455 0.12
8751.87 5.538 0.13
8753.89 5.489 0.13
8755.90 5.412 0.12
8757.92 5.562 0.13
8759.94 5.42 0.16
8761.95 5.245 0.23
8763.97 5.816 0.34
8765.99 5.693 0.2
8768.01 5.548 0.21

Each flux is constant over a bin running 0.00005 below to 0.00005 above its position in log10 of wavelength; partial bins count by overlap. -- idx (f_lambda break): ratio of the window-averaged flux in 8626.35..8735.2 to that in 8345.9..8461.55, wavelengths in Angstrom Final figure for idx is 0.92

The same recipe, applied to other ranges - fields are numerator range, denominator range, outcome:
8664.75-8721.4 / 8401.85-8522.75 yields 0.93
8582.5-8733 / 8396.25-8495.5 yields 0.94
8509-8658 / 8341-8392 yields 0.95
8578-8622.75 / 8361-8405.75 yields 0.96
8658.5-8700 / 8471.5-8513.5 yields 0.95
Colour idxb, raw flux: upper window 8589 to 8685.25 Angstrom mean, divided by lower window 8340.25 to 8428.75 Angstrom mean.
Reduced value 0.9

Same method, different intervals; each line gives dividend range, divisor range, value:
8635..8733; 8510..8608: 0.97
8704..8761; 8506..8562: 0.97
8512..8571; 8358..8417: 0.95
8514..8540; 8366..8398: 0.97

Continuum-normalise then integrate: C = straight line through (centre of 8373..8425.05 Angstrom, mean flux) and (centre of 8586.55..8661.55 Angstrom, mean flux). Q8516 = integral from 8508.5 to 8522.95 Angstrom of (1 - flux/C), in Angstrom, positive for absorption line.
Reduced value 0.2 Angstrom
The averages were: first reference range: 6.05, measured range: 5.83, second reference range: 5.74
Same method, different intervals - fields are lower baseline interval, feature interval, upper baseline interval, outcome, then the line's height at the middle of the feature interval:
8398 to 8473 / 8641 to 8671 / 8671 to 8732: 0.82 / 5.65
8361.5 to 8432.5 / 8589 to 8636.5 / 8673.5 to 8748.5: -0.27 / 5.72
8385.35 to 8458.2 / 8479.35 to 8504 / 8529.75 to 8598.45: 0.53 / 5.88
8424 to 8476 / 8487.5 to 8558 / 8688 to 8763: 2.27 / 5.86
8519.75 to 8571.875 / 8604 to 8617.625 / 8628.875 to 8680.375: -0.34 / 5.61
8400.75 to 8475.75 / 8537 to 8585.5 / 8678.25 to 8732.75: 0.97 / 5.81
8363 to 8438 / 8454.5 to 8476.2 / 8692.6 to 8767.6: 0.12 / 5.96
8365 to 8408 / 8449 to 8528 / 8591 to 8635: 0.97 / 5.9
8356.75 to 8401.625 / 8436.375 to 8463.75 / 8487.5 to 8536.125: -0.23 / 5.86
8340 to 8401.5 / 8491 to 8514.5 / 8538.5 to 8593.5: 0.67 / 5.8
